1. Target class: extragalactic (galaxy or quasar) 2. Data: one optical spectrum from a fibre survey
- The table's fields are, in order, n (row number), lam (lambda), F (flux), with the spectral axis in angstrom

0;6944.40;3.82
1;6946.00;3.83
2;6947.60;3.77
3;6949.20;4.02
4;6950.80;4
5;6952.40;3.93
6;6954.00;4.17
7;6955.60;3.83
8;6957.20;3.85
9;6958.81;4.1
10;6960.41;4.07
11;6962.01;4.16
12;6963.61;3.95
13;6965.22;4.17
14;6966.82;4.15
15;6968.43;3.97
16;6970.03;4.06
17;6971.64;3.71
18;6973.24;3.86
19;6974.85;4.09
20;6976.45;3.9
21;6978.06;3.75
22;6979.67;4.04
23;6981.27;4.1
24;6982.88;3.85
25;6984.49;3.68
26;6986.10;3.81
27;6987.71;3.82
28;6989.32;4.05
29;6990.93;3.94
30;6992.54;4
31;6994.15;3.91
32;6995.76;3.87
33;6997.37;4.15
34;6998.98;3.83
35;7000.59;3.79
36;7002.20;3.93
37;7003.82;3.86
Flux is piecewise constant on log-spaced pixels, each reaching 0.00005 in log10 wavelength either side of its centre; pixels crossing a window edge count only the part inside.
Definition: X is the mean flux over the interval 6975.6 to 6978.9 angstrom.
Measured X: 3.83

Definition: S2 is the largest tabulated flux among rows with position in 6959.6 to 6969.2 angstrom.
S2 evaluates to 4.17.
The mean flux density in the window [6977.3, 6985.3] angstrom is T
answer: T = 3.88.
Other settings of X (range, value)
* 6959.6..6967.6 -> 4.1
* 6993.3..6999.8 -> 3.94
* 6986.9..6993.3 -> 3.95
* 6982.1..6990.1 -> 3.84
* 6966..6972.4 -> 3.97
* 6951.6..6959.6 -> 3.97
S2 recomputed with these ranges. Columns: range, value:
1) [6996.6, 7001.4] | 4.15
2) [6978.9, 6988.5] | 4.1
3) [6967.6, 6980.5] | 4.09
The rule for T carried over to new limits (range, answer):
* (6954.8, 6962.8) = 4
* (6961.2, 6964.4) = 4.06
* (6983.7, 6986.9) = 3.74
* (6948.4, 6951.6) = 4.01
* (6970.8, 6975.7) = 3.89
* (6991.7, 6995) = 3.95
